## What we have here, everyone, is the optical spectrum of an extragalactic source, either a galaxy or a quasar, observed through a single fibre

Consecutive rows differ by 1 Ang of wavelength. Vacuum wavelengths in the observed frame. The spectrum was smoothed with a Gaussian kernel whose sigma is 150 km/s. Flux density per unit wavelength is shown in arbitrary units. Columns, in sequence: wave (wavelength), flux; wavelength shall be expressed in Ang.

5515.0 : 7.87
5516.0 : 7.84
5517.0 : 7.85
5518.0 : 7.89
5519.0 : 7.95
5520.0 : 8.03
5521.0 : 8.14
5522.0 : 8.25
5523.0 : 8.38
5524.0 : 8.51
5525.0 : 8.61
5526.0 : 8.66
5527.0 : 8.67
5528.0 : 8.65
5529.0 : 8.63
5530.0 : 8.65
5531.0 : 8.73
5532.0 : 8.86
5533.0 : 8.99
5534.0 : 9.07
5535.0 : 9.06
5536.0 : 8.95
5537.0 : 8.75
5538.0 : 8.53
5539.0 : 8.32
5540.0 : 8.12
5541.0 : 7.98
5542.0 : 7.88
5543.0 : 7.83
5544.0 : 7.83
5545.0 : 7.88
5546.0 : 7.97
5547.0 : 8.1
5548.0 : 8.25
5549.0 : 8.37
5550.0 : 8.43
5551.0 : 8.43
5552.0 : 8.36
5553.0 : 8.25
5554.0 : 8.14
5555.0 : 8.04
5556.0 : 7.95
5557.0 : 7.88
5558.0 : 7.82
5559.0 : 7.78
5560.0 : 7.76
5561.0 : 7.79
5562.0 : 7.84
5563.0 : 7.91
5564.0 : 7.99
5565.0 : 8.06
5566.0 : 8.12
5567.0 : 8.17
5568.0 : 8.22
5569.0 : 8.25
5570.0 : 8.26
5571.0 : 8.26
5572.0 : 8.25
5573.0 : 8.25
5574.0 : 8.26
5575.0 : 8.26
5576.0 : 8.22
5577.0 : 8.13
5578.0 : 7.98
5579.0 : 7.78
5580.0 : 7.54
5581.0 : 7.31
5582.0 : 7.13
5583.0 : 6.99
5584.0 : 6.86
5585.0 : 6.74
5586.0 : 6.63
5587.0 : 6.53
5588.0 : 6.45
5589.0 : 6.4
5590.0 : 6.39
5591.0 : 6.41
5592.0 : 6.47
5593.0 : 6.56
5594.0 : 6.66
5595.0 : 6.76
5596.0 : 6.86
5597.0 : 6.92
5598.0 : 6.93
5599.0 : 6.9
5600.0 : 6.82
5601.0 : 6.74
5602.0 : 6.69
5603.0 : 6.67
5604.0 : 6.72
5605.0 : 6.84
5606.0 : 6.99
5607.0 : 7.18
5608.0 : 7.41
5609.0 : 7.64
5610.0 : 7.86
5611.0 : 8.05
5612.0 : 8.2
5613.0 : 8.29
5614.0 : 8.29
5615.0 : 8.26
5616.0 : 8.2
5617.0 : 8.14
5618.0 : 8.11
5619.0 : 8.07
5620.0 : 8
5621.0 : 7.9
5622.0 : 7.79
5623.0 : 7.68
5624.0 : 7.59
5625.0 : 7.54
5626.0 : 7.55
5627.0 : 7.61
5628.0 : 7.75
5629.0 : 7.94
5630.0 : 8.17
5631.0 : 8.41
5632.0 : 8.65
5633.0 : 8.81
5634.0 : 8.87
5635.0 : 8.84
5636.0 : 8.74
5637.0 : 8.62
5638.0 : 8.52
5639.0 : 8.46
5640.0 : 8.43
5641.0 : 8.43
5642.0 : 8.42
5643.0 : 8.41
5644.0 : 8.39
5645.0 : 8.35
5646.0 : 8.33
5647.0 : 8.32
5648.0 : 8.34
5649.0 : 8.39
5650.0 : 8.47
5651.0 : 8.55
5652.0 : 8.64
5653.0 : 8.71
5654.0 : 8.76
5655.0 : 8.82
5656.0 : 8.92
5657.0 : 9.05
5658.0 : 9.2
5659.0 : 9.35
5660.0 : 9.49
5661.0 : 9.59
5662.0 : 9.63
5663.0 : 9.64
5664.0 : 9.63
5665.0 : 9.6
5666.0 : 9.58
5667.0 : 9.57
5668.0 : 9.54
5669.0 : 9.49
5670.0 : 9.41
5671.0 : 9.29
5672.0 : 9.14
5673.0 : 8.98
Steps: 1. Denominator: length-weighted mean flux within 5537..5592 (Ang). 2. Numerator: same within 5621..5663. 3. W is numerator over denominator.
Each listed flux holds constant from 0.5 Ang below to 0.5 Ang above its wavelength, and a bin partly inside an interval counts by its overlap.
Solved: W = 1.1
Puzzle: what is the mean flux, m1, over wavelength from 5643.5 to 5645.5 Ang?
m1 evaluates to 8.37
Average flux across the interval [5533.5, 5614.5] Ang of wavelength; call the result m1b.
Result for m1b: 7.67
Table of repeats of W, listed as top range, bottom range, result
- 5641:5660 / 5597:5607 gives 1.27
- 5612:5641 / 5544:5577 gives 1.01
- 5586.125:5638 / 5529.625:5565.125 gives 0.91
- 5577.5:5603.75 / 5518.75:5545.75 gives 0.81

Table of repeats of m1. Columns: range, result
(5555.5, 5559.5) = 7.86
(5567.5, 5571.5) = 8.25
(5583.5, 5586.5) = 6.74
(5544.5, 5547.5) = 7.98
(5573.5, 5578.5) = 8.17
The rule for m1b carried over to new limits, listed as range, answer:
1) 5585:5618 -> 7.13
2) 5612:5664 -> 8.47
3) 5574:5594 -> 7.11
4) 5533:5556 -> 8.3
